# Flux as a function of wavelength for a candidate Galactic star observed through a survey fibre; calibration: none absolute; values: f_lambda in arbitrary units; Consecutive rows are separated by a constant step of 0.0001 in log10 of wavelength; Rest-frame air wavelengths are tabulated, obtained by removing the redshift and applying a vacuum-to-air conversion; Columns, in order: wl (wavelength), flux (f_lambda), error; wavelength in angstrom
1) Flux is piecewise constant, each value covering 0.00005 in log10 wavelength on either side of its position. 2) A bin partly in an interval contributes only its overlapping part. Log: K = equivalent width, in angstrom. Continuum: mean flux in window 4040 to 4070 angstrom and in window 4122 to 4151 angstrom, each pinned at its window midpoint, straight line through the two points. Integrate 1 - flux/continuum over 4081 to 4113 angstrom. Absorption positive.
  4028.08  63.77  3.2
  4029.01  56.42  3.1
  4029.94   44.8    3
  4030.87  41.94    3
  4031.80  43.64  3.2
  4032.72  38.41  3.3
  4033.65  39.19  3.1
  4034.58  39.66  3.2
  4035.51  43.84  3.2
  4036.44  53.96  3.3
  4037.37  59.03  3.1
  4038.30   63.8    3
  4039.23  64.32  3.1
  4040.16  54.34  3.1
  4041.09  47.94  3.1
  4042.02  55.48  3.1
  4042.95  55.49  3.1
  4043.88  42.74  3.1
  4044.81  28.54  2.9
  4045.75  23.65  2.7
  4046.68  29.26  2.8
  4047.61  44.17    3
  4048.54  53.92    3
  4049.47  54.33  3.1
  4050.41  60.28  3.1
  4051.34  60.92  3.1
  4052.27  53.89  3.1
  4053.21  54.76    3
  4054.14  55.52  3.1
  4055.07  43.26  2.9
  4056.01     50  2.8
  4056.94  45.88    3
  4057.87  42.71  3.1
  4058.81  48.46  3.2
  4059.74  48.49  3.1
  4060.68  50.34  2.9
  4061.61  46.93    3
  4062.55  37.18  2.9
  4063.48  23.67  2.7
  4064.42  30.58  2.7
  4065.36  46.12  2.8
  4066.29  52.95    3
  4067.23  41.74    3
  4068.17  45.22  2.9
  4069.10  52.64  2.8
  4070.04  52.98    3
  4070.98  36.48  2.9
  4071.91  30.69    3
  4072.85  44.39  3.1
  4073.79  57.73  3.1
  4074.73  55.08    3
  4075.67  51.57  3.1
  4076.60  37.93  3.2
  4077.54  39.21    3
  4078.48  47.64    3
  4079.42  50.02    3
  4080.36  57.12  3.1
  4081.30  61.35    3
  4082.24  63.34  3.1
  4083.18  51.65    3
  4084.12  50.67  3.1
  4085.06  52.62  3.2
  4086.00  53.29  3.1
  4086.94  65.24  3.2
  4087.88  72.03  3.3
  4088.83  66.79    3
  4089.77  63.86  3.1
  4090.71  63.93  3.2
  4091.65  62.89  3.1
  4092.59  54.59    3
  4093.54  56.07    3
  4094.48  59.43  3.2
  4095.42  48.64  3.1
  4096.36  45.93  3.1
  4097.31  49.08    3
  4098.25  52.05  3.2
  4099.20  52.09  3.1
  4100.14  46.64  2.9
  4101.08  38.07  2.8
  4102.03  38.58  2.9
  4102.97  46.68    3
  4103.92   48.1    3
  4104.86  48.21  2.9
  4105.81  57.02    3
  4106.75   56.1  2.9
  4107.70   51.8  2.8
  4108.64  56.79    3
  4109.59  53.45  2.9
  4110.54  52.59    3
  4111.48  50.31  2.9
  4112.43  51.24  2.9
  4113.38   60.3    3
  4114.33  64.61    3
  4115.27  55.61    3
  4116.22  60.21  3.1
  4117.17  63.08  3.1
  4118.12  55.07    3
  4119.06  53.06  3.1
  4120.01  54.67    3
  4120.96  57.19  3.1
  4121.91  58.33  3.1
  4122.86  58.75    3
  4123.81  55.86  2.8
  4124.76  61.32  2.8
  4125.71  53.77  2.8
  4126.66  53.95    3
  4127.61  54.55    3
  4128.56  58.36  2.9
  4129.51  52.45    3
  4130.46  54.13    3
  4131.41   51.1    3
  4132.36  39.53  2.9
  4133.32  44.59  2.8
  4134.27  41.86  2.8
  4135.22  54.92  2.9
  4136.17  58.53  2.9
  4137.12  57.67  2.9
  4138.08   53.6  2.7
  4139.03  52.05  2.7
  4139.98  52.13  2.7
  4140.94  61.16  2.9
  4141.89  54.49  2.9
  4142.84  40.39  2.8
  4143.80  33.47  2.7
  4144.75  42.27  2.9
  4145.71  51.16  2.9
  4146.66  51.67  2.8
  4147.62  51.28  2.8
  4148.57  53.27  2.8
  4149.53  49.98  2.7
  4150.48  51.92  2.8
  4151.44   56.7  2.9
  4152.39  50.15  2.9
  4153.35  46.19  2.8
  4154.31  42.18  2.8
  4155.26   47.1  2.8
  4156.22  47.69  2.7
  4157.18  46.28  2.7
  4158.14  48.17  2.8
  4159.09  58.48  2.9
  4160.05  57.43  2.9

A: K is -3.3 angstrom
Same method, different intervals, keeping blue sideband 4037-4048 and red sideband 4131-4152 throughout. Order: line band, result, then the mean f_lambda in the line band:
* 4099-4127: -2.52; 53.8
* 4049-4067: 0.05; 47.6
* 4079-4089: -2.03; 58.3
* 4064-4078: 0.89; 45.1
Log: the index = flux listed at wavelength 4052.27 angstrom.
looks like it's 53.89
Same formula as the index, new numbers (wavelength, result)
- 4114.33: 64.61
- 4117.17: 63.08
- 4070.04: 52.98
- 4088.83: 66.79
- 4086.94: 65.24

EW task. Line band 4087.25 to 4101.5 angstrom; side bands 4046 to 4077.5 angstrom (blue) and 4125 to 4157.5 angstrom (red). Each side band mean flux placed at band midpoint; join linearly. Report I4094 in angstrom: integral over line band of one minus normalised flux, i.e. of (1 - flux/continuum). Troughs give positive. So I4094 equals -2.3 angstrom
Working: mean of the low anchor 46.4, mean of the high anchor 50.4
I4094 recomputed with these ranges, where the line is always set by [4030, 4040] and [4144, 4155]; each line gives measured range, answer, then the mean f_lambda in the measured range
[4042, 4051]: 0.8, 44.5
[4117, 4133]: -1.8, 54.7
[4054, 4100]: -1.3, 50.3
